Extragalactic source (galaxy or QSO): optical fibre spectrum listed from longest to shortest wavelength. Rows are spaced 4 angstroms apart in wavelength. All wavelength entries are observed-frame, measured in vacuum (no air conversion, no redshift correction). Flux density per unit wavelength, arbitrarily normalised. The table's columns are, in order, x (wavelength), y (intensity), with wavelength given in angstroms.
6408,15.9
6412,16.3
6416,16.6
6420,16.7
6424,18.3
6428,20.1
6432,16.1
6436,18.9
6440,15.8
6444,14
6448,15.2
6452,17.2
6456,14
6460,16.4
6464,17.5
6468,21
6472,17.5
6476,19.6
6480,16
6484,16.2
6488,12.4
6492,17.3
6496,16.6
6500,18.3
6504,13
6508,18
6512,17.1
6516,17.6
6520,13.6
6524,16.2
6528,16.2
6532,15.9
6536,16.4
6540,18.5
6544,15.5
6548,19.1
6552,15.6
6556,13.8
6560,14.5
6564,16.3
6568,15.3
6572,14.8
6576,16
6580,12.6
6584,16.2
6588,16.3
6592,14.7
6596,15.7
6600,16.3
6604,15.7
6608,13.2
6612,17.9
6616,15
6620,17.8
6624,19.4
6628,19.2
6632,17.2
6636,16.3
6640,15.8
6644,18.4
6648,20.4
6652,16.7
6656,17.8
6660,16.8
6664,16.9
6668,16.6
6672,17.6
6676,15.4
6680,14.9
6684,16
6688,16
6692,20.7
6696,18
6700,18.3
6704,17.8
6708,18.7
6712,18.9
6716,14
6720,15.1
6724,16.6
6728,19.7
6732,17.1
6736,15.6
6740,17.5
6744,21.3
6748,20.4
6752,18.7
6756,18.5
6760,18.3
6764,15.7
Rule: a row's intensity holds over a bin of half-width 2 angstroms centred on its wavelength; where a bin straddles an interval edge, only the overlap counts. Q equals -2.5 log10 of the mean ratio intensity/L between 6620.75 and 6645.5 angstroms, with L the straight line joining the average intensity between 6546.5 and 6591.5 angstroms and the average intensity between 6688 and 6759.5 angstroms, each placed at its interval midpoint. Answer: -0.08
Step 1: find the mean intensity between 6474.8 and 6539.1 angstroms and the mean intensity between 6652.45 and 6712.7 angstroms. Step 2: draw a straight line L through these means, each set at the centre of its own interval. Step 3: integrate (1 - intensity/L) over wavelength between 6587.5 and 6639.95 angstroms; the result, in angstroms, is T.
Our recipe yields 1.3 angstroms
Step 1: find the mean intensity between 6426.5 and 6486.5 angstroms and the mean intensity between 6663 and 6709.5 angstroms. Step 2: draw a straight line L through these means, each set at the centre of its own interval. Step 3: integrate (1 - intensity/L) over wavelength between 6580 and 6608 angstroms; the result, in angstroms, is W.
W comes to 2.8 angstroms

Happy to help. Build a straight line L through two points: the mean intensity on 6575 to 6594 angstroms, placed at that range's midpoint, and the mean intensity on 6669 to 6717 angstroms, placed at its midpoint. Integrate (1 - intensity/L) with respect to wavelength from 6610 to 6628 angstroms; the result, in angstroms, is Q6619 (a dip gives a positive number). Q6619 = -2.2 angstroms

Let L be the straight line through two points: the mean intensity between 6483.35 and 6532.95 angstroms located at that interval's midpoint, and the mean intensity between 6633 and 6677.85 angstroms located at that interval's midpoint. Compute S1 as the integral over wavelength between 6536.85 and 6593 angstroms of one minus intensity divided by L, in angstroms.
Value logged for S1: 2.6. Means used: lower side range 16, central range 15.7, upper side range 17.2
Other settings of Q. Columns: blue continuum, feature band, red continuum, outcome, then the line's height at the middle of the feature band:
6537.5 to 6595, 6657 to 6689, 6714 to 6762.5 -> 0.04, 16.9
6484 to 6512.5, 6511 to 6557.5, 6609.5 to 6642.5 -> 0.01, 16.4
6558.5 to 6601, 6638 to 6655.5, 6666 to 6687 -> -0.13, 15.9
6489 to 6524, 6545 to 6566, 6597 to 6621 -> 0.02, 16.1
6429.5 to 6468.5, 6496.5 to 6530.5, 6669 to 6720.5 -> 0.03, 16.6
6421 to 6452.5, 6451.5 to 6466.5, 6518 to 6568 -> 0.03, 16.7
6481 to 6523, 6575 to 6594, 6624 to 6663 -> 0.13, 17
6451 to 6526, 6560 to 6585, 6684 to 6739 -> 0.12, 16.9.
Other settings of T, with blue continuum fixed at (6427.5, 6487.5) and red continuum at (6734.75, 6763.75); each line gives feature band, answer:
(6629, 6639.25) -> 0.6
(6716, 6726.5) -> 1.5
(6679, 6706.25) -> 1.1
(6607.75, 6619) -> 1.2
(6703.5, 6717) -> 0.5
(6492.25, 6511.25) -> 0.6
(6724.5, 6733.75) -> 0.1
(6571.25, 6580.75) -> 1.5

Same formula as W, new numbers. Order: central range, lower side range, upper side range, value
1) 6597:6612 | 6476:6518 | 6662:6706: 1.18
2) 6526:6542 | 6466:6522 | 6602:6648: 0.07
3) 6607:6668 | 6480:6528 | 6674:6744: -1.84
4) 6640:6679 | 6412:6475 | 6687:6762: 1.12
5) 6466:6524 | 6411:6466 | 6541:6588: -1.99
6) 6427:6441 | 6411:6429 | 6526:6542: -0.20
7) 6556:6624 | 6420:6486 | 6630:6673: 6.56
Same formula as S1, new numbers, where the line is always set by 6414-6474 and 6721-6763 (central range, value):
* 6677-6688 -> 1.49 angstroms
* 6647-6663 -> 0.15 angstroms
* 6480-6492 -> 1.47 angstroms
